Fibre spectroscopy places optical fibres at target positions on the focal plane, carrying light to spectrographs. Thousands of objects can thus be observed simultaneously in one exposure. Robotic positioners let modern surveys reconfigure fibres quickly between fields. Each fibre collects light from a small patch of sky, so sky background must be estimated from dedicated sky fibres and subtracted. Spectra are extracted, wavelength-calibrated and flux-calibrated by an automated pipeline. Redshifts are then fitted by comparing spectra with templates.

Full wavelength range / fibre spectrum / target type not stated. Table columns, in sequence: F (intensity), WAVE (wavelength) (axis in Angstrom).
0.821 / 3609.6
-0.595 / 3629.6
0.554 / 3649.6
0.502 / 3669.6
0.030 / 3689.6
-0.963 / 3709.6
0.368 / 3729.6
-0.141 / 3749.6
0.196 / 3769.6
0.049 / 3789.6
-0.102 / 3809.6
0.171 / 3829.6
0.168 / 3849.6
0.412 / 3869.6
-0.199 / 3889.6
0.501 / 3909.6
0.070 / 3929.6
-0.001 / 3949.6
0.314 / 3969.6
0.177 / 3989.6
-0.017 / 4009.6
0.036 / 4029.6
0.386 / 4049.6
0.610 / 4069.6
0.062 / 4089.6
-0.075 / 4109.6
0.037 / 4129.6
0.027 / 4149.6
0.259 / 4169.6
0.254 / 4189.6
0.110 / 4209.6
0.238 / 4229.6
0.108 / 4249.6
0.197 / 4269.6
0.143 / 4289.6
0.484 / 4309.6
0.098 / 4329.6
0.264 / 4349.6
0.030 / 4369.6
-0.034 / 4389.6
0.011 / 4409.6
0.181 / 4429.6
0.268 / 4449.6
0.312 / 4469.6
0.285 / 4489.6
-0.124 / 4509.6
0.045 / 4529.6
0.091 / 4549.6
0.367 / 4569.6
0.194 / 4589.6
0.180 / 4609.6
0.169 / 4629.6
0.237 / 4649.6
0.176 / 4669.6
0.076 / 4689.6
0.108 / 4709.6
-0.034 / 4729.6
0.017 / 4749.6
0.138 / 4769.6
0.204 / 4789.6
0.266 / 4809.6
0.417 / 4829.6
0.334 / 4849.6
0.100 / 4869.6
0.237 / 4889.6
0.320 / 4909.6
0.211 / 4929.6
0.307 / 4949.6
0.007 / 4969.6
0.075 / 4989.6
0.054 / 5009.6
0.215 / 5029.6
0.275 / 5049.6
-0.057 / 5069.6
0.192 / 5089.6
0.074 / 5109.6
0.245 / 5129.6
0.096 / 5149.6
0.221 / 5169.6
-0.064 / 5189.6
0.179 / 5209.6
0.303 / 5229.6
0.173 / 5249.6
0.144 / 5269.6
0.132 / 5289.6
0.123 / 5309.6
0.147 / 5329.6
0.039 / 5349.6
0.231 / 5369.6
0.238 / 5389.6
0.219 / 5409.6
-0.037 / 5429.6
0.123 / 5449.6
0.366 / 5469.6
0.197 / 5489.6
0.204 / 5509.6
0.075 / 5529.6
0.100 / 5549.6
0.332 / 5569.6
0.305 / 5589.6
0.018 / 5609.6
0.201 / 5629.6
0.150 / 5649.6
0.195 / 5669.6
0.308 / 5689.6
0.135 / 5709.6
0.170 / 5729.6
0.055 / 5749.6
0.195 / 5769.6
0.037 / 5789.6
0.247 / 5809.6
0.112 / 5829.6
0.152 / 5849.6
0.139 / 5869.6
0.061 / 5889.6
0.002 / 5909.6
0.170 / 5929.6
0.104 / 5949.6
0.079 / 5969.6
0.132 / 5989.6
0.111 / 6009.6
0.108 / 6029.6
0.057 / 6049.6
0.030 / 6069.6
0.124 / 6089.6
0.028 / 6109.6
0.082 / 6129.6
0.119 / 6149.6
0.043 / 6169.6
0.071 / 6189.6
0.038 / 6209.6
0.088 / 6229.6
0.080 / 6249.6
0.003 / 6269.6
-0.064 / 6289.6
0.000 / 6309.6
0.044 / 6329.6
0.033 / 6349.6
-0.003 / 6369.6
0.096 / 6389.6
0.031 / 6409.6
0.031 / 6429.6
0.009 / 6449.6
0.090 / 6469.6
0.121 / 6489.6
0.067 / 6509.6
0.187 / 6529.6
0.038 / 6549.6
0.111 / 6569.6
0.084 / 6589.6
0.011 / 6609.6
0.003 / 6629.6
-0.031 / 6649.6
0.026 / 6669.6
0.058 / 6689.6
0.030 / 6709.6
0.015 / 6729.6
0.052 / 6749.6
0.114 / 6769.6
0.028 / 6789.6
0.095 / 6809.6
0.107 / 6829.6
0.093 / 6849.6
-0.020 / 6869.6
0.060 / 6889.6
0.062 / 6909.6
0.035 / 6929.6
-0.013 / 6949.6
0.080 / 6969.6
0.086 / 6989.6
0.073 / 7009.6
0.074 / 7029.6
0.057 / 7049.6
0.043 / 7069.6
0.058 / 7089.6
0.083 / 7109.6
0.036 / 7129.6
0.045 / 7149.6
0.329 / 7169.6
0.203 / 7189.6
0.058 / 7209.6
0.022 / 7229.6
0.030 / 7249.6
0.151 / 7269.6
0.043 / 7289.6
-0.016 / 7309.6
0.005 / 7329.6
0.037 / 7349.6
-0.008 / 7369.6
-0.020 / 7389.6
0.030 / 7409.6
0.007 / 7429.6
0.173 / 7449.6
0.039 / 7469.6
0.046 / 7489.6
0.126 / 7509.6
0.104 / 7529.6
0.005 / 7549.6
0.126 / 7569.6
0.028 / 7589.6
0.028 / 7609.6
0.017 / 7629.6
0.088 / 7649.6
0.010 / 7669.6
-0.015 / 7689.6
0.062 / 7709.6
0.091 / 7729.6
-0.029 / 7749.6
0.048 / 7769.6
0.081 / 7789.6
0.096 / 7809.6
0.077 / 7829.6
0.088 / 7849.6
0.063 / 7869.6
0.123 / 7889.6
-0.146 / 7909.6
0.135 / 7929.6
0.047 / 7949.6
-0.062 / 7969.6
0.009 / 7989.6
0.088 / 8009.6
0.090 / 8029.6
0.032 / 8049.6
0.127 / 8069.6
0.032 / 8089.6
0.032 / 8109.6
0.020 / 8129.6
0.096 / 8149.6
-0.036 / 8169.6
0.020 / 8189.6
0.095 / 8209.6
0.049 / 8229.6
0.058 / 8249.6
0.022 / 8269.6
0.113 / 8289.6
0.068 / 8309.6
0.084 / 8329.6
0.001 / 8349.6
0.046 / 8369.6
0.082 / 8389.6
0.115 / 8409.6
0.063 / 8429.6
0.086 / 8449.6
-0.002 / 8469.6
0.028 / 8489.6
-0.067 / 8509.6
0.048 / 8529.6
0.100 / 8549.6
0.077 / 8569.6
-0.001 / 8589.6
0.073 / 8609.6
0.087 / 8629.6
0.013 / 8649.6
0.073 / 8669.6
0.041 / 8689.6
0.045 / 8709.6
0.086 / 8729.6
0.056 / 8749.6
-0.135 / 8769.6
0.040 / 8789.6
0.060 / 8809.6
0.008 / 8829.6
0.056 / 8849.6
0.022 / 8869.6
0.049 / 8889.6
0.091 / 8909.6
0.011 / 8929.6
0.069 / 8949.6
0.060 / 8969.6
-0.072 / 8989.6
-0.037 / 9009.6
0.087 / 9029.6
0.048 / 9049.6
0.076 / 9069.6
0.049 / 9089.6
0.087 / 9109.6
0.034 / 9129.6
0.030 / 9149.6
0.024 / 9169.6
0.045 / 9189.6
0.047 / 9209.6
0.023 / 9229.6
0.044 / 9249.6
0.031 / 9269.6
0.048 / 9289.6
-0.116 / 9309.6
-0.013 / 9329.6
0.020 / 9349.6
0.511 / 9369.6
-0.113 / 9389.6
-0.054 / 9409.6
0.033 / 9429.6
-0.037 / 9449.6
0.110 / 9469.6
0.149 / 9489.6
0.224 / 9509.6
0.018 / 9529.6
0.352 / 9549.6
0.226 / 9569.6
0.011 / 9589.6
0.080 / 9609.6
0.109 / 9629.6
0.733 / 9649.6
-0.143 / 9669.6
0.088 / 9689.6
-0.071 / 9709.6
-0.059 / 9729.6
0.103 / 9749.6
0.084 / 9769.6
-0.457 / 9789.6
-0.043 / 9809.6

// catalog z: 0.925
